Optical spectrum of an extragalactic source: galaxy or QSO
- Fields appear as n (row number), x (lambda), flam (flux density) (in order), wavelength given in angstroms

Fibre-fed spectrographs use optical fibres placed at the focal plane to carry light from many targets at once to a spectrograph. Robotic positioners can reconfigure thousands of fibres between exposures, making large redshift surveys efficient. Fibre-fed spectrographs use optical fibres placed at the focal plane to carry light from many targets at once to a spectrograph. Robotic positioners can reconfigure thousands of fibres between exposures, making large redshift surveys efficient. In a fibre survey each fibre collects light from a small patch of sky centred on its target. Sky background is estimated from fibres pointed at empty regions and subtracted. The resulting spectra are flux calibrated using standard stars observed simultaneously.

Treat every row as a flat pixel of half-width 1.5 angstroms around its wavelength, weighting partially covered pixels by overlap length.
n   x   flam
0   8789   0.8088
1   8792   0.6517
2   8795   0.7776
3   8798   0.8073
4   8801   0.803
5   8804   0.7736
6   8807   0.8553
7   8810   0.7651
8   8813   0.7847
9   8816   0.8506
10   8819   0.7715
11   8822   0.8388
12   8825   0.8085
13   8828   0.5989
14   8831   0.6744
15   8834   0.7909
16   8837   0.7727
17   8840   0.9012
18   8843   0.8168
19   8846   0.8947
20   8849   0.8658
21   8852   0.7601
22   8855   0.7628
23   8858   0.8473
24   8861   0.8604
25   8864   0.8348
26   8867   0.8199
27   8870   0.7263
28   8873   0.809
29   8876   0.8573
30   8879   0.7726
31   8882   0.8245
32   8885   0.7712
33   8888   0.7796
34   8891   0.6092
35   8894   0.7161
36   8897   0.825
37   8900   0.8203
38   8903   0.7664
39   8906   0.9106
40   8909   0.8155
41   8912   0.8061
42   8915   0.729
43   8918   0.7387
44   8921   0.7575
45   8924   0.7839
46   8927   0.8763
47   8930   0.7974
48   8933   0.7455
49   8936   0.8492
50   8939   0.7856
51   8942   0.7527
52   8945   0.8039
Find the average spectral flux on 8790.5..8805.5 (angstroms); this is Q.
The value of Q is 0.763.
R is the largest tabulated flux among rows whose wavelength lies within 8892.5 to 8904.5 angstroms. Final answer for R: 0.825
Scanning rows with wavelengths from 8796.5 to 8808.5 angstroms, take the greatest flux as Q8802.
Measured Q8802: 0.8553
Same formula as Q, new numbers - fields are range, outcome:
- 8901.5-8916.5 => 0.806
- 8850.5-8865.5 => 0.813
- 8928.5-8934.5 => 0.771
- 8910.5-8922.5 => 0.758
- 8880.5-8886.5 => 0.798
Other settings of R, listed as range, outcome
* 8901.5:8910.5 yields 0.9106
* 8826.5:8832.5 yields 0.6744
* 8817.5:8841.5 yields 0.9012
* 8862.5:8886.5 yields 0.8573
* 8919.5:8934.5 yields 0.8763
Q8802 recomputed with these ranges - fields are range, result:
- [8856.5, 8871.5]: 0.8604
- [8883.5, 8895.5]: 0.7796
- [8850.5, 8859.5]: 0.8473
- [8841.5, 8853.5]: 0.8947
